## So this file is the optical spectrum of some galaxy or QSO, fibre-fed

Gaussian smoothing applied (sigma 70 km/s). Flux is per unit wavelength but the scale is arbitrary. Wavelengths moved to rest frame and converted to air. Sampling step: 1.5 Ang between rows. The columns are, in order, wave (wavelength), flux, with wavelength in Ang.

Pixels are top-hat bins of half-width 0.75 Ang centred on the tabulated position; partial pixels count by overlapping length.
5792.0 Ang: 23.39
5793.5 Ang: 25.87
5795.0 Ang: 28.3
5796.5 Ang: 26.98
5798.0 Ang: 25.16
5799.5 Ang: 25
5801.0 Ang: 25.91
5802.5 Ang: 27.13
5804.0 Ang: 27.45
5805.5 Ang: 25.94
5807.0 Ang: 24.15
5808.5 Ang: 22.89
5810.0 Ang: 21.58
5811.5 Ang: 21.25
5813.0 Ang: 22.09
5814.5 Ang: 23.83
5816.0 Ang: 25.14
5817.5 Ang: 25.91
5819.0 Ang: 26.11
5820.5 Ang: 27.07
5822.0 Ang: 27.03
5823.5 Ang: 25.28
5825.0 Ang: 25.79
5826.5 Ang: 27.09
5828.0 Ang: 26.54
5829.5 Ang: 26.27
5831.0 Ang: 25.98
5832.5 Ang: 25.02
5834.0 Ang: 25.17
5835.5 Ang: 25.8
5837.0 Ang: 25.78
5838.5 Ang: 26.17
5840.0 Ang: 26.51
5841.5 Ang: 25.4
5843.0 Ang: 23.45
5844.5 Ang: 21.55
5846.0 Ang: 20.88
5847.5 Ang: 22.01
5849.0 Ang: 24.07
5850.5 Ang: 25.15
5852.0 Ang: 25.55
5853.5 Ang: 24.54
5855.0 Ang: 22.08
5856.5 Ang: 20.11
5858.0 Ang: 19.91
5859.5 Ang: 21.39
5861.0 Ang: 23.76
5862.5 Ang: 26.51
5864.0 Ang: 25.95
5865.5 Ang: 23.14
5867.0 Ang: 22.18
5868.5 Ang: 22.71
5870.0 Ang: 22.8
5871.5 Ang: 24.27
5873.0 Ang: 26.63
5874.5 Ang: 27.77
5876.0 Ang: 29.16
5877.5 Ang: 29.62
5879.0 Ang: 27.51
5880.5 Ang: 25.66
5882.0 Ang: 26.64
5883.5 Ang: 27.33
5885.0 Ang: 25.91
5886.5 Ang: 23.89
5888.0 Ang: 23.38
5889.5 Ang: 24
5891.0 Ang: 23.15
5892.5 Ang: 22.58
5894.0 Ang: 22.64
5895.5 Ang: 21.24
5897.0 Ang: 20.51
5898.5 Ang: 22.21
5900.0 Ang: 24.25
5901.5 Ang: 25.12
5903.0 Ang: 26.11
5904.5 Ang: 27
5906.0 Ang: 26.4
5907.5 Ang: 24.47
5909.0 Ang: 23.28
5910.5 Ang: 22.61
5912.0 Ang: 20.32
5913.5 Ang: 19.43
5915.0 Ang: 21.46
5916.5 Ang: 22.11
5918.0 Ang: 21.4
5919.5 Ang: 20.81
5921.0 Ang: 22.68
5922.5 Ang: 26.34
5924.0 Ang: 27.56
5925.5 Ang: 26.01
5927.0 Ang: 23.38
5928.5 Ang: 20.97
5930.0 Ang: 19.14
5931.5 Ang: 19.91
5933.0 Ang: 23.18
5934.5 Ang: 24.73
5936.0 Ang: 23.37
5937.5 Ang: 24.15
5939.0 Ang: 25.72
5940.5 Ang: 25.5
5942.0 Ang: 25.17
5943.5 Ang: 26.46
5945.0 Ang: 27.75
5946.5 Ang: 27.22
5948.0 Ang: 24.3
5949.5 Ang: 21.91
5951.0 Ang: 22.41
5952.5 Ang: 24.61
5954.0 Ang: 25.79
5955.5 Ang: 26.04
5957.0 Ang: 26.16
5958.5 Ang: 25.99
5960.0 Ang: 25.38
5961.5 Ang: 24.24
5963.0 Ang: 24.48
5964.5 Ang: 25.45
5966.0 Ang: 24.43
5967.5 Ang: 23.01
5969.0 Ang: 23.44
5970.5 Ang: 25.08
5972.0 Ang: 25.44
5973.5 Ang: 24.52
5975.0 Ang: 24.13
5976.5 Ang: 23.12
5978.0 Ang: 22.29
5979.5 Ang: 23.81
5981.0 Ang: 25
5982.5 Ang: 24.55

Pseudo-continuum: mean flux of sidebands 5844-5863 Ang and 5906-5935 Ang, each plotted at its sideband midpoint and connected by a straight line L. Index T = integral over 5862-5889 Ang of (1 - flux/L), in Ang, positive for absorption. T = -3.3 Ang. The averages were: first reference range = 22.9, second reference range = 22.7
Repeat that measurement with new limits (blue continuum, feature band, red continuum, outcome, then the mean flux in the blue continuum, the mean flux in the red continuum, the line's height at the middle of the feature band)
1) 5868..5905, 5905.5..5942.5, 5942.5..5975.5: 2.6 Ang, 24.9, 24.9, 24.9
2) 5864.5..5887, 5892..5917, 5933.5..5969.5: 2.3 Ang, 25.7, 24.9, 25.4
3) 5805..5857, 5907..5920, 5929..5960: 1.5 Ang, 24.6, 24.5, 24.5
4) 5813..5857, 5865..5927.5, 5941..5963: 2.1 Ang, 24.9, 25.2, 25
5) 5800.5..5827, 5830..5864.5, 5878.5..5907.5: 1.1 Ang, 25.1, 24.5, 24.8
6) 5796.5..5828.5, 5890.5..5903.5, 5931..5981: 0.9 Ang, 25.2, 24.6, 24.8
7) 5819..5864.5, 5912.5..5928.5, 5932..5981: 1.1 Ang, 24.6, 24.6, 24.6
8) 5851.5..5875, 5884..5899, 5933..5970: 0.6 Ang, 23.6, 24.9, 24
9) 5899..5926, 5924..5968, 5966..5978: -1.0 Ang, 23.7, 24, 23.9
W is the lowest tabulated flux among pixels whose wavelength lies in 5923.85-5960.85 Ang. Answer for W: 19.14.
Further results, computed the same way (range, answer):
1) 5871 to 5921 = 19.43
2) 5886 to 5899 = 20.51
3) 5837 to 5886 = 19.91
